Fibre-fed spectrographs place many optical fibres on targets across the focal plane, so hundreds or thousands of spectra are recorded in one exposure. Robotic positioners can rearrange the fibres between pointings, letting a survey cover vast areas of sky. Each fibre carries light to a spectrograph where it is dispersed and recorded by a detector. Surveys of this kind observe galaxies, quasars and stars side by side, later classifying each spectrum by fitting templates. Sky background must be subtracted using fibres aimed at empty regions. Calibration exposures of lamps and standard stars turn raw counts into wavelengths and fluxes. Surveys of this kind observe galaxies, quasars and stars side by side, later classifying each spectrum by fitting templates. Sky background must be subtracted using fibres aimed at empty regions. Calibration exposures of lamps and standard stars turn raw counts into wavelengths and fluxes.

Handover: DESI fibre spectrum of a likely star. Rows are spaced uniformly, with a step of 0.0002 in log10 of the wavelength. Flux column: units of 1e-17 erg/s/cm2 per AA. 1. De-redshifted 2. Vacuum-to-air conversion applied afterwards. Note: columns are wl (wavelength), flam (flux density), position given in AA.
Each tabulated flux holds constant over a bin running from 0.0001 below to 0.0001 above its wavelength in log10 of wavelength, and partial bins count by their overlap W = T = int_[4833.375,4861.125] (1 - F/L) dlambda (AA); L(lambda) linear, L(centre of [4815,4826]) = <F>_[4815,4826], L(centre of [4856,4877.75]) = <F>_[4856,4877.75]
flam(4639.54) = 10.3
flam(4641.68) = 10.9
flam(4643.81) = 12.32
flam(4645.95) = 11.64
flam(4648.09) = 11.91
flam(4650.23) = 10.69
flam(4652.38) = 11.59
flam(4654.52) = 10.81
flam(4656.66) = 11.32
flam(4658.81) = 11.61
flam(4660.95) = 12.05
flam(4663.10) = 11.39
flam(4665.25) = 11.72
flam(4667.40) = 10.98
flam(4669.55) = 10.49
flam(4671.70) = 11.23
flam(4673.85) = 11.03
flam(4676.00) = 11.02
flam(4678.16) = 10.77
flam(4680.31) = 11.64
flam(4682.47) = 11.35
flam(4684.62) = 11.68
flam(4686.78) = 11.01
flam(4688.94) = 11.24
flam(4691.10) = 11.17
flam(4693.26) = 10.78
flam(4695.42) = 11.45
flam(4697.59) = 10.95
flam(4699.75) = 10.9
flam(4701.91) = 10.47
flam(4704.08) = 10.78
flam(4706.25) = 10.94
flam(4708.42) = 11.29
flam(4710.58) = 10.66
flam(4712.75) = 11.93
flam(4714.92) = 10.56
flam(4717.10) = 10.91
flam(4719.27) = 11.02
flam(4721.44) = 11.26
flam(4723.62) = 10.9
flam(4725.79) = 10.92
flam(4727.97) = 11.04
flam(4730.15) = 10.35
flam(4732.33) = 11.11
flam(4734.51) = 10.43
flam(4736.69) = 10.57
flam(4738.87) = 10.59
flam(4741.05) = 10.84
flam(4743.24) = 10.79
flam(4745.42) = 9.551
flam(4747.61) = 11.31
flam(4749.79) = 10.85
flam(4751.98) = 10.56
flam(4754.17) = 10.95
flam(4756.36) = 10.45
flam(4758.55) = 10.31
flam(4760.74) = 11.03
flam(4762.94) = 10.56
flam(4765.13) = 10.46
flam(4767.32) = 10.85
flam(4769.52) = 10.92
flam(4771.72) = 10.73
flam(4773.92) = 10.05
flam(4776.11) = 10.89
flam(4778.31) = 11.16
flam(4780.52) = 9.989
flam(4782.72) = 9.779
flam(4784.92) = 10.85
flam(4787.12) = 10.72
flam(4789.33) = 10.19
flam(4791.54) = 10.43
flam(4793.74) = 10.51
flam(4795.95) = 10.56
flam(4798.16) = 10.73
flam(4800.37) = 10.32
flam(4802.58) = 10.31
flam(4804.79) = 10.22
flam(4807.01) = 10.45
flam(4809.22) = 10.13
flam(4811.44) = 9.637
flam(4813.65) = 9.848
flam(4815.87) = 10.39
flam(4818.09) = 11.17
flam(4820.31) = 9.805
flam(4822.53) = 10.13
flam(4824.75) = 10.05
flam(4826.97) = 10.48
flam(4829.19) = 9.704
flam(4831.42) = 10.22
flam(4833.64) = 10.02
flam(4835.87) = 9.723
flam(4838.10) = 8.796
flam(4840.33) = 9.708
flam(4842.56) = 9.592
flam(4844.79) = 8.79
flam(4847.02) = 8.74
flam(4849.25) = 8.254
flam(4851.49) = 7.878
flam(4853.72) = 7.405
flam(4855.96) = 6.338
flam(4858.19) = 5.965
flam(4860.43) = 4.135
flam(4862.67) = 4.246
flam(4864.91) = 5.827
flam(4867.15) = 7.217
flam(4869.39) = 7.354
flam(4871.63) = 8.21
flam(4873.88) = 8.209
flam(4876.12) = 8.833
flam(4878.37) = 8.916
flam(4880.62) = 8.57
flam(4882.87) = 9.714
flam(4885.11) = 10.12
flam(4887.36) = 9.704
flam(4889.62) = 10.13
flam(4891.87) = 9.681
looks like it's 0.7 AA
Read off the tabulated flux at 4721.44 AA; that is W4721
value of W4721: 11.26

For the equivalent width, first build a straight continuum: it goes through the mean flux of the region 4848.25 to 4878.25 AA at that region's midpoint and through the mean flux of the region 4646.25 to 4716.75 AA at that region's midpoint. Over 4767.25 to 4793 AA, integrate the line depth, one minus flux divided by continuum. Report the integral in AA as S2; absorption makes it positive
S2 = -4.8 AA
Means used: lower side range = 11.2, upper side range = 6.98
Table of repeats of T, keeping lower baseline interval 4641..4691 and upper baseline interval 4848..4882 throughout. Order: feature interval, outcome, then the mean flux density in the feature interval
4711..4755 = -3.96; 10.8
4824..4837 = -3.50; 10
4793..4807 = -3.12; 10.4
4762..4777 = -2.40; 10.6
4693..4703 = -0.25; 10.9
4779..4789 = -1.68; 10.4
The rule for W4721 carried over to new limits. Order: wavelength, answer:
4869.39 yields 7.354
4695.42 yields 11.45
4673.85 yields 11.03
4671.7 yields 11.23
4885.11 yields 10.12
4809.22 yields 10.13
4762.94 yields 10.56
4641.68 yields 10.9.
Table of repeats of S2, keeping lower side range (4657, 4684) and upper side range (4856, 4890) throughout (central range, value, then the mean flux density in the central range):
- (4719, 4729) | -0.7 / 11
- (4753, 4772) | -2.0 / 10.7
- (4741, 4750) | -0.6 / 10.6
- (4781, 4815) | -4.8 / 10.3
